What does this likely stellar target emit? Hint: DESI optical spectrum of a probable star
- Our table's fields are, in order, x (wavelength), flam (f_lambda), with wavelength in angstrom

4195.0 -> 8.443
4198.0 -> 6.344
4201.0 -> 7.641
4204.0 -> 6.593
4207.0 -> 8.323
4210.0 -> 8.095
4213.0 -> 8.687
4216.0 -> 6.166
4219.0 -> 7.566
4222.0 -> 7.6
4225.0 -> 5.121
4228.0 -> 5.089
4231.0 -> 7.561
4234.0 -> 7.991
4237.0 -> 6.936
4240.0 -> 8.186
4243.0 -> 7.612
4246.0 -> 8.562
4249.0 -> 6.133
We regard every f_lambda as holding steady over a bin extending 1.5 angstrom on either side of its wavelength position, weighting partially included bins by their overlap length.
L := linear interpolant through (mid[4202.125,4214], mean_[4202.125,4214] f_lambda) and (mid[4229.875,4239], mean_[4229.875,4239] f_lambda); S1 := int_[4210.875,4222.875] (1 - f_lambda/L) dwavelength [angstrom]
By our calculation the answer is 0.4 angstrom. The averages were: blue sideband 7.88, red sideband 7.53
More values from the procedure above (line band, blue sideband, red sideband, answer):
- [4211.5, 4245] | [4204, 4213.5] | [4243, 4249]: 3.0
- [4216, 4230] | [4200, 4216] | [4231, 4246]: 2.5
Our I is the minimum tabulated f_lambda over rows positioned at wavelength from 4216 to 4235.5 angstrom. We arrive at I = 5.089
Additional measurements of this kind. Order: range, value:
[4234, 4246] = 6.936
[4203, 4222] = 6.166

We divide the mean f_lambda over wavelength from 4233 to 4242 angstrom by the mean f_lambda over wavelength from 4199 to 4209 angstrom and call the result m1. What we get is 1.03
